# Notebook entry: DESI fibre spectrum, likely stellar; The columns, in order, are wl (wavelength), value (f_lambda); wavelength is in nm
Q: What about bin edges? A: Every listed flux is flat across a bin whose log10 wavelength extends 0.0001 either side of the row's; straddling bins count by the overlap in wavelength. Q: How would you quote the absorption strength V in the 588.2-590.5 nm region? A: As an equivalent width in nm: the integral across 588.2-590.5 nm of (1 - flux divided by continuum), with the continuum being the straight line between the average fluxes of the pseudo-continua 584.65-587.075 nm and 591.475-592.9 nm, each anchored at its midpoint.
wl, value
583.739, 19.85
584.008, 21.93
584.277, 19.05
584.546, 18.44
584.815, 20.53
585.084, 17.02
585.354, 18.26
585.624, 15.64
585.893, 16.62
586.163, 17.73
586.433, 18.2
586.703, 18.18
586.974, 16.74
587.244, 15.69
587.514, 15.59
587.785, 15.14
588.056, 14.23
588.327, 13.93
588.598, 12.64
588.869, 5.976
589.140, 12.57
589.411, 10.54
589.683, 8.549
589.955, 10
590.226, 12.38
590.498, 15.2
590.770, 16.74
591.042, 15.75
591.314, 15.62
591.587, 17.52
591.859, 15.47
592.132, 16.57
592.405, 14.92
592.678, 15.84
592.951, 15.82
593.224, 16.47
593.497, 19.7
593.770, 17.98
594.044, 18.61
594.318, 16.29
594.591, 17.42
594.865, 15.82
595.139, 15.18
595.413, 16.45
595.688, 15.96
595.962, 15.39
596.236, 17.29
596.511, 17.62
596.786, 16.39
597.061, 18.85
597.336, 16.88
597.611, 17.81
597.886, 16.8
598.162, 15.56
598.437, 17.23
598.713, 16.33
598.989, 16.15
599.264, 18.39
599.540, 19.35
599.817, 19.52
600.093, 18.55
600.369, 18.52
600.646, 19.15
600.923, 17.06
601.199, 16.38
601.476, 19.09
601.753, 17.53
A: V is 0.78 nm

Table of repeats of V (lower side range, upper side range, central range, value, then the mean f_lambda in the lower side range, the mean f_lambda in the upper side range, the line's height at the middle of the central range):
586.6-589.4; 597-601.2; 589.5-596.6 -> -0.05 nm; 13.9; 17.7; 15.6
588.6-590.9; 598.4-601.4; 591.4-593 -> -0.36 nm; 11.6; 17.9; 13.1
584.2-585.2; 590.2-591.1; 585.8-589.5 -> 0.55 nm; 18.8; 15.3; 17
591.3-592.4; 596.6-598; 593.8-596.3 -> 0.05 nm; 16.2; 17.4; 16.9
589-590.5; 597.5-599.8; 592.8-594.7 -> -0.48 nm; 11.2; 17.3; 13.9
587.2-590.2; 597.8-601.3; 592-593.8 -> -0.30 nm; 12.2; 17.6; 14.3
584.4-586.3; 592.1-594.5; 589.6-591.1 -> 0.36 nm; 17.8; 16.9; 17.2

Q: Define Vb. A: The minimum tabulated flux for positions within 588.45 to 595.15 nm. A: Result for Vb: 5.976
